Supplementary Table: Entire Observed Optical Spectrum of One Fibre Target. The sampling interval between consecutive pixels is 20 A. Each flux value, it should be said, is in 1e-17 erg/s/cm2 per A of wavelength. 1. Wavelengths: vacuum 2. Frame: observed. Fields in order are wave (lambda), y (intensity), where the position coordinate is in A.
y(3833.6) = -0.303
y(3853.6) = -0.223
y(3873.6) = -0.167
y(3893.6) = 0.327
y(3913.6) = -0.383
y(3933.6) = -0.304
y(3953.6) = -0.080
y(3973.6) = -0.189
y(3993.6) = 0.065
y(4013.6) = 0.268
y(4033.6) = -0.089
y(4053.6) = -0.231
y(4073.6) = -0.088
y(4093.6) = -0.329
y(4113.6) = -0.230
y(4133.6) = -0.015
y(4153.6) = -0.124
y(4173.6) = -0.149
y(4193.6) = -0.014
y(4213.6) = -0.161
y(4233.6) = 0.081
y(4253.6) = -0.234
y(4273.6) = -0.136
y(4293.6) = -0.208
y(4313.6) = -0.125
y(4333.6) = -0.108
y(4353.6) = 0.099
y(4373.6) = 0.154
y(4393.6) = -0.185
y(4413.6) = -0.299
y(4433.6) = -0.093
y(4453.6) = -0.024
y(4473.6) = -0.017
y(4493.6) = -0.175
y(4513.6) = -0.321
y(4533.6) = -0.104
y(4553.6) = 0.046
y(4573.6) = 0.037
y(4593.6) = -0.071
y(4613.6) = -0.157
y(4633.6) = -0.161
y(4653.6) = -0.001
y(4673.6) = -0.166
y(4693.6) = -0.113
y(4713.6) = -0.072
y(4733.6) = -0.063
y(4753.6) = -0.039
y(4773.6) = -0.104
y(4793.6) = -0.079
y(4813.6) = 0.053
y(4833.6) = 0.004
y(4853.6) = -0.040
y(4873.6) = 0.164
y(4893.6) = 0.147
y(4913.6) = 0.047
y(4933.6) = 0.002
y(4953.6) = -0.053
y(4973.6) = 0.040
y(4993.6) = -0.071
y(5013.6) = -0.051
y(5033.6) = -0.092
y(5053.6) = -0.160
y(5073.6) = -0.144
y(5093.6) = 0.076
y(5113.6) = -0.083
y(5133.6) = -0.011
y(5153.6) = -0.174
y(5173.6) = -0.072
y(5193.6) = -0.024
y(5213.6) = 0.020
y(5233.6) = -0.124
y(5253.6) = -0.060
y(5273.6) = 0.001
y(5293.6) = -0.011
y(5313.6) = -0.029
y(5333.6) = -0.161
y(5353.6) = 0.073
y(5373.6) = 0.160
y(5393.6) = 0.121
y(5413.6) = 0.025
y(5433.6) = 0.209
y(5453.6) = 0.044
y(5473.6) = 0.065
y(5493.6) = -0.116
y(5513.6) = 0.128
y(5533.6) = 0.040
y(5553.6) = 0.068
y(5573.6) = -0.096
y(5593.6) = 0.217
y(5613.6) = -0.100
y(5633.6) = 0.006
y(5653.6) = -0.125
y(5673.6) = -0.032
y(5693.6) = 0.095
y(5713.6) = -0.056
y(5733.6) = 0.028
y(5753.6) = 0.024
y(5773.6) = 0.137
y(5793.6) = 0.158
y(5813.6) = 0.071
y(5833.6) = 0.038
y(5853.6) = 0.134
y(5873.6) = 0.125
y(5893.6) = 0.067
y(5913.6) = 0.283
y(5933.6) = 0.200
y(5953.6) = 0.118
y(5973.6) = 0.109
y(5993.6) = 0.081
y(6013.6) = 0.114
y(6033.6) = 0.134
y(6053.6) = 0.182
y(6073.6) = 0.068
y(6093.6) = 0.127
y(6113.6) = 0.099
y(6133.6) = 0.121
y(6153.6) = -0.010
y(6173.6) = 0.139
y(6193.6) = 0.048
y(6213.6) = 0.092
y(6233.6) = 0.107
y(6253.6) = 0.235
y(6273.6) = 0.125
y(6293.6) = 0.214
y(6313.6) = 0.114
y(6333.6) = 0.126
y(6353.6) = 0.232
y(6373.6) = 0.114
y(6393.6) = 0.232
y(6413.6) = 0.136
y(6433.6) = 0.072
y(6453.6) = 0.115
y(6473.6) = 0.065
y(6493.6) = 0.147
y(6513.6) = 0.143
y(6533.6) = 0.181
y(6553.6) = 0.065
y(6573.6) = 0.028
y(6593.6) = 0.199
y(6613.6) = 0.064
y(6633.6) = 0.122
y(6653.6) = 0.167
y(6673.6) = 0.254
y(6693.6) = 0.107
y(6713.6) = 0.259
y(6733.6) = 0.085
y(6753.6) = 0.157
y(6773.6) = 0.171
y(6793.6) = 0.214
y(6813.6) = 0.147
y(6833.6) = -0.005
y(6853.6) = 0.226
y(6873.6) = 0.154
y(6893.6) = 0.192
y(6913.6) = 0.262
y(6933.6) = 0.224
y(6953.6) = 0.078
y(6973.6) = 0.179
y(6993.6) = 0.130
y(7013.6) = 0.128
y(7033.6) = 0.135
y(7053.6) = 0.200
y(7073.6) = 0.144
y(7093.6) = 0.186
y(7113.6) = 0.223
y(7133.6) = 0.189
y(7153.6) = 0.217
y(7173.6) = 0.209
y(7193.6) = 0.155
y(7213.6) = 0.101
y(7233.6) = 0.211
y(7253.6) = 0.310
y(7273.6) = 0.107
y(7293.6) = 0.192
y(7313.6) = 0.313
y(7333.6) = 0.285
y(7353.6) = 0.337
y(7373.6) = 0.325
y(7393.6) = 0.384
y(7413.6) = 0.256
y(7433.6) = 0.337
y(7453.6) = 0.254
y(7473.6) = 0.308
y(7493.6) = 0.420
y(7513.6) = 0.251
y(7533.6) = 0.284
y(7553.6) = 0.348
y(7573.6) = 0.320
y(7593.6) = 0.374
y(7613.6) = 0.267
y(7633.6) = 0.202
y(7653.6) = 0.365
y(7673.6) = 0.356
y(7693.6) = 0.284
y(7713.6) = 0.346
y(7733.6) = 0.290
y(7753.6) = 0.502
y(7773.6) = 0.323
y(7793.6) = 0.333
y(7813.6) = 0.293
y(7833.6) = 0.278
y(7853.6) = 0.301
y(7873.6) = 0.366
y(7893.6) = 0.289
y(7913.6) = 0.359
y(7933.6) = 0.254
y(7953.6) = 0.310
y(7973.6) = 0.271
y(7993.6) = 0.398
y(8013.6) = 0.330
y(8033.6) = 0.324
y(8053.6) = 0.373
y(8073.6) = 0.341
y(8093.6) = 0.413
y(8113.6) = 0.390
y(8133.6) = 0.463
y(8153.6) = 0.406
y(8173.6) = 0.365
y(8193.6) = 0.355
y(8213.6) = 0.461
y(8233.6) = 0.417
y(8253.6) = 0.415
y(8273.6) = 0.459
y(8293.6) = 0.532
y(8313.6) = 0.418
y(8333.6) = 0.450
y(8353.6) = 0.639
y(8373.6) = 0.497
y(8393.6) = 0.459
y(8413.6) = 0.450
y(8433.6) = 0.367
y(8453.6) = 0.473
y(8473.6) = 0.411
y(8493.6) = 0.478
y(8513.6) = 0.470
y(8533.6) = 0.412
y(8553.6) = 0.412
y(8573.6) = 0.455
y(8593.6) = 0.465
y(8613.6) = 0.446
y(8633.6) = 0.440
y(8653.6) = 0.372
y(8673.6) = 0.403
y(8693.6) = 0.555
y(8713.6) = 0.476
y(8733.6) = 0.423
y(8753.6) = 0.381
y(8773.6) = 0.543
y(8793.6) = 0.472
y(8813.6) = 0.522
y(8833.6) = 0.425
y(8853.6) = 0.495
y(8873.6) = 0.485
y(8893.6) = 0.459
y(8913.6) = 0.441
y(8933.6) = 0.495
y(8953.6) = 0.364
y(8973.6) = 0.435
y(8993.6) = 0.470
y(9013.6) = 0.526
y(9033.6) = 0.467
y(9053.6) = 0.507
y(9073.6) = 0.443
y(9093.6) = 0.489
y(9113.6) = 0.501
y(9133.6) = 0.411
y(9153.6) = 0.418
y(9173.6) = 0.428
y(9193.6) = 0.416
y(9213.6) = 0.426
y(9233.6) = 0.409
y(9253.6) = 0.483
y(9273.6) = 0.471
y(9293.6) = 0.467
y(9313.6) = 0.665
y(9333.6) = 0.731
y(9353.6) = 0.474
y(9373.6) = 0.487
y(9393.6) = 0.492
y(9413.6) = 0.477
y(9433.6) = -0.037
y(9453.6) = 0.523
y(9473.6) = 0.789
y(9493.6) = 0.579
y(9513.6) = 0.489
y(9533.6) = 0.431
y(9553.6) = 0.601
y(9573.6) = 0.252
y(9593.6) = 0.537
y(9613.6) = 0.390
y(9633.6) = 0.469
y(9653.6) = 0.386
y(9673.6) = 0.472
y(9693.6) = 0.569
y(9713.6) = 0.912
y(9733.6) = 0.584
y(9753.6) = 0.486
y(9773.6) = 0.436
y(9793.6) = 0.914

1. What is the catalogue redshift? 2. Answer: 0.83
